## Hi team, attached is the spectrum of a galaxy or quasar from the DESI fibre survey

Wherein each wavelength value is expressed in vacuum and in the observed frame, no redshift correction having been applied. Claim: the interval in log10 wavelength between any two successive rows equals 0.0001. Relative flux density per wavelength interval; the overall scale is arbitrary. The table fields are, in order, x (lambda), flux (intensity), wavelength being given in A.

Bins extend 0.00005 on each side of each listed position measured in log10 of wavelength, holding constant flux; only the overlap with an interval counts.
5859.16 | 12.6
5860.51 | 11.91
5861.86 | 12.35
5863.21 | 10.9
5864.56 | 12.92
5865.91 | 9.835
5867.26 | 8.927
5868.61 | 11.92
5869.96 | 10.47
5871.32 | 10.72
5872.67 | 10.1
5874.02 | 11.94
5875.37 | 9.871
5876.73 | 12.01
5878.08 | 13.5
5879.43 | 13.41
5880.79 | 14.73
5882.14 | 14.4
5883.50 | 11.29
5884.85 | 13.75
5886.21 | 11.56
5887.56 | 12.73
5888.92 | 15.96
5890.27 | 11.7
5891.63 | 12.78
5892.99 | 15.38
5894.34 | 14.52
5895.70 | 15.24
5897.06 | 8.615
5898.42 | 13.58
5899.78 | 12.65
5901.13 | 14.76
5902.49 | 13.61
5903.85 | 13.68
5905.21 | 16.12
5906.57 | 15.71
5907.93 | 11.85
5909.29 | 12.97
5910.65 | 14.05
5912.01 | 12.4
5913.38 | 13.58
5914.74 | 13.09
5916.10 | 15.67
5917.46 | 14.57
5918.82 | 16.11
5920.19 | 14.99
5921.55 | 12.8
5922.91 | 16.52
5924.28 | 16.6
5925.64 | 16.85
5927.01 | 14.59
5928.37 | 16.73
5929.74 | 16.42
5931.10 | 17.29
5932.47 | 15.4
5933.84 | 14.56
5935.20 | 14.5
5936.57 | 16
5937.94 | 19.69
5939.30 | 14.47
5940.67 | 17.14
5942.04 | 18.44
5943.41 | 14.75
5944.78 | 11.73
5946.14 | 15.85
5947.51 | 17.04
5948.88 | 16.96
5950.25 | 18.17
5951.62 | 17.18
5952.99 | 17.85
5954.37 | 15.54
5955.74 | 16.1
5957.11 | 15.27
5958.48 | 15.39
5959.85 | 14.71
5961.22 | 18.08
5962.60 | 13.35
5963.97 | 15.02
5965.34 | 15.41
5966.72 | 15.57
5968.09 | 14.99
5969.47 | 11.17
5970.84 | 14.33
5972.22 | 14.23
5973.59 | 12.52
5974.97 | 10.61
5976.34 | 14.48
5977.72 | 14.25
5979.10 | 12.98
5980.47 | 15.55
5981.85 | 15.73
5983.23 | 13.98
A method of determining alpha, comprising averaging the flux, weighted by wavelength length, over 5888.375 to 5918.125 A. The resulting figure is 13.7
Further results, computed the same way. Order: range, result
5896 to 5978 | 14.9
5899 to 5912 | 13.9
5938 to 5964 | 16.1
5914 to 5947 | 15.6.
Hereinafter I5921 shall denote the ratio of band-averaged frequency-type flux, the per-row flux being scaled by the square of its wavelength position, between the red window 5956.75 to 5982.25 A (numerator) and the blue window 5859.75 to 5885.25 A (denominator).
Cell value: 1.26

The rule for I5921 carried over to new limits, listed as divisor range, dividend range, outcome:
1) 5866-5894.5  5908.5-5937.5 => 1.23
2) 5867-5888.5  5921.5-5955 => 1.37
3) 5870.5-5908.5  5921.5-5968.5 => 1.24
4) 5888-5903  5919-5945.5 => 1.18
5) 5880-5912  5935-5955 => 1.23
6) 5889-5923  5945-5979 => 1.11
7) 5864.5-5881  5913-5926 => 1.34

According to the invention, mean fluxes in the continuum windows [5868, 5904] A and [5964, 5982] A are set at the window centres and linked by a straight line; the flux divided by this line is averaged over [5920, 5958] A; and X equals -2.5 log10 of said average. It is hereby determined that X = -0.19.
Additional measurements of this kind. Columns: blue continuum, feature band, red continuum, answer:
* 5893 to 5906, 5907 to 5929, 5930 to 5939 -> 0.034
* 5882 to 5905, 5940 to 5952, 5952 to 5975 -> -0.132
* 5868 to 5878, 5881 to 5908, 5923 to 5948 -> -0.062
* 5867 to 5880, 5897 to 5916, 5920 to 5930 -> 0.044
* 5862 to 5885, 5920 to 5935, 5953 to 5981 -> -0.173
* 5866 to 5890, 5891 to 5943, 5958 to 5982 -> -0.138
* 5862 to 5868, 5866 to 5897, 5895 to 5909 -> -0.034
